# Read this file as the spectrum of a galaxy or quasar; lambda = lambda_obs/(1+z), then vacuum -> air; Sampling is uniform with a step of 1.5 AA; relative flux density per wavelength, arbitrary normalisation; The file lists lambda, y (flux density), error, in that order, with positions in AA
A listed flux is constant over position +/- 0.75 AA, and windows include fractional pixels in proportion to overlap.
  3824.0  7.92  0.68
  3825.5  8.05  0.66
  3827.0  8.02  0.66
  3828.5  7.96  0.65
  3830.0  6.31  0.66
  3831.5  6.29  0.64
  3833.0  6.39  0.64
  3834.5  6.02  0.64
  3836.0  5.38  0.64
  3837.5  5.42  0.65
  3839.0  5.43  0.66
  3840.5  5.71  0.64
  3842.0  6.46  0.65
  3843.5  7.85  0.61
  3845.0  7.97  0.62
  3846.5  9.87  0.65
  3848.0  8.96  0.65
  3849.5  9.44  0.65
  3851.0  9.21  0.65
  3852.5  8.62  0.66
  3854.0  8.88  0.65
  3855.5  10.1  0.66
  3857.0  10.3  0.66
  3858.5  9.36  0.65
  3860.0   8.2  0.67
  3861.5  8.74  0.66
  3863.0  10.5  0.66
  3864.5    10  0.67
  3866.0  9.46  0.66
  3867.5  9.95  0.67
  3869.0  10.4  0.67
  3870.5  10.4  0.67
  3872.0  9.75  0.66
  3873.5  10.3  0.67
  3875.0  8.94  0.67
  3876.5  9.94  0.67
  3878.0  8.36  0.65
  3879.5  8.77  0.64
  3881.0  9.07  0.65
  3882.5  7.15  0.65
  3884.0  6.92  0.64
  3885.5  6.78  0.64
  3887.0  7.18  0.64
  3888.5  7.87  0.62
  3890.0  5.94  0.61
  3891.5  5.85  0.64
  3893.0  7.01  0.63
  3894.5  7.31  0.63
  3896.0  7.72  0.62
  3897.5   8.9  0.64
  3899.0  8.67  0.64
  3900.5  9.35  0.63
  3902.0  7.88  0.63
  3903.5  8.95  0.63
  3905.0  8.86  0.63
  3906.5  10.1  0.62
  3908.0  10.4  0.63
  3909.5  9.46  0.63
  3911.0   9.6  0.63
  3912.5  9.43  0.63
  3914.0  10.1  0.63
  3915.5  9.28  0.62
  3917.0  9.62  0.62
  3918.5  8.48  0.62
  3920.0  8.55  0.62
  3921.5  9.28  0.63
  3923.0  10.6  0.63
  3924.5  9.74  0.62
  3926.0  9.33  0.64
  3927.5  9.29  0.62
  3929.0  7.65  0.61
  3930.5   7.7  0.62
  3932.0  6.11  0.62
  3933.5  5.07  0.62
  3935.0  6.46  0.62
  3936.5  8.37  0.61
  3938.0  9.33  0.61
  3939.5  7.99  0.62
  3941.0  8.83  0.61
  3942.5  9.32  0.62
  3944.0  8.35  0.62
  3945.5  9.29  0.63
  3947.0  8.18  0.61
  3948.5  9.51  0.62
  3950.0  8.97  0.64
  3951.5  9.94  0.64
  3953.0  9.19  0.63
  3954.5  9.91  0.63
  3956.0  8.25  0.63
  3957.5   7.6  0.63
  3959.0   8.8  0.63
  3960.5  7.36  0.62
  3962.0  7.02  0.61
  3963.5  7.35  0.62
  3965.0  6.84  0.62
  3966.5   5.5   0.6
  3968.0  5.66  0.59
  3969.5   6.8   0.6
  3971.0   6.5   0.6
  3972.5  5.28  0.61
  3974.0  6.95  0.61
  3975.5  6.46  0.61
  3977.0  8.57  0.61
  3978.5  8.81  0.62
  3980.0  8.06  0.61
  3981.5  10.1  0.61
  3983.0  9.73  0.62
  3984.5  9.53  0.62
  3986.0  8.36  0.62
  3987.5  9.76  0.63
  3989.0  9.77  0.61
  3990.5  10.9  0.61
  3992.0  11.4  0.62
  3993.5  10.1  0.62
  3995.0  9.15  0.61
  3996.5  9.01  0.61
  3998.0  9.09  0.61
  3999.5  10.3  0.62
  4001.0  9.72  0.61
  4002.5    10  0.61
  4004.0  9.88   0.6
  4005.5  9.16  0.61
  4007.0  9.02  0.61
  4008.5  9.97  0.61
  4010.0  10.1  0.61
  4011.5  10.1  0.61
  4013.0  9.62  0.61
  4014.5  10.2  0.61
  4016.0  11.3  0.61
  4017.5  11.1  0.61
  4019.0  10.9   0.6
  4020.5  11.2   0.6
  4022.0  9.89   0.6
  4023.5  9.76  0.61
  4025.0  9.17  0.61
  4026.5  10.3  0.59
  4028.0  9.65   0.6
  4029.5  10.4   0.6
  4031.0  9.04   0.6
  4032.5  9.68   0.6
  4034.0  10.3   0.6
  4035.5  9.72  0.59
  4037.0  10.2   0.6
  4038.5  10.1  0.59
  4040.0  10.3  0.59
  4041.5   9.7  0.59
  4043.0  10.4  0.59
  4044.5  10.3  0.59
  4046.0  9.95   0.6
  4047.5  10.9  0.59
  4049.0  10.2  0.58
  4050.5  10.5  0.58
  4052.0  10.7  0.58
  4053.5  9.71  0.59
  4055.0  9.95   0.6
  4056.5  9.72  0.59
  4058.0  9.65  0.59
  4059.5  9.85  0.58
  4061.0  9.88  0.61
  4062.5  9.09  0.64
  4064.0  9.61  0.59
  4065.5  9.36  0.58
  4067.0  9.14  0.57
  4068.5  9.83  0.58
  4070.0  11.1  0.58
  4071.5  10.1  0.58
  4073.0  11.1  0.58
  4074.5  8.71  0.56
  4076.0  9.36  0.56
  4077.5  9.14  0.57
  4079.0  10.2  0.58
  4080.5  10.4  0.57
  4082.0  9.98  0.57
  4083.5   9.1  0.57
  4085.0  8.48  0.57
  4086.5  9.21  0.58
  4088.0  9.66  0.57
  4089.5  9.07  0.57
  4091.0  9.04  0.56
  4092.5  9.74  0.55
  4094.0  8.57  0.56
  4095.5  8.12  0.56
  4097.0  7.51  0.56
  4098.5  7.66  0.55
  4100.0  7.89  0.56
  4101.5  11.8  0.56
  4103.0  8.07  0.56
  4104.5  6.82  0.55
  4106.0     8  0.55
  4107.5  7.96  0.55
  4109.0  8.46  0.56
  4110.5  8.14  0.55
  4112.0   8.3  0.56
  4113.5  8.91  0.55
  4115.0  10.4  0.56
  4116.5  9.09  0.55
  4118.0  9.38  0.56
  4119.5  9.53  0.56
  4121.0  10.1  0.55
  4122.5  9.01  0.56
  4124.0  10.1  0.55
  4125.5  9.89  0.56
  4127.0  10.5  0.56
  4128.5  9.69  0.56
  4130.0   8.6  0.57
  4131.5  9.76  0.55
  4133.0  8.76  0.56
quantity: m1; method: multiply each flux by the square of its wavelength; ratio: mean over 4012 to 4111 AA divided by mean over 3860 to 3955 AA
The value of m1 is 1.19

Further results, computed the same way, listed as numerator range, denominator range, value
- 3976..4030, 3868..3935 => 1.21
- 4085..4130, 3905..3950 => 1.11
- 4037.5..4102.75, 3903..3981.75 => 1.23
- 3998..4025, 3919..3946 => 1.25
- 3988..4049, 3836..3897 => 1.30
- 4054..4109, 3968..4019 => 1.05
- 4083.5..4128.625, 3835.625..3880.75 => 1.15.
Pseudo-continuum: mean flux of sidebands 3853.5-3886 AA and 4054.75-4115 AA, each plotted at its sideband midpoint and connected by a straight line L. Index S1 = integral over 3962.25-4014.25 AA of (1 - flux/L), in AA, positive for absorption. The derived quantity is 2.5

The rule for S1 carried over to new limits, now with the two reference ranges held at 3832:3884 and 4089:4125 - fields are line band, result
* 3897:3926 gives -2.49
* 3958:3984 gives 3.73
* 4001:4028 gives -4.21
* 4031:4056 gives -3.93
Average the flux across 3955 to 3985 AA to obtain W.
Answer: 7.56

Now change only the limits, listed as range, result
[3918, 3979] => 8.02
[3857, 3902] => 8.6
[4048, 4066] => 9.87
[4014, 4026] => 10.4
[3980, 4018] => 9.85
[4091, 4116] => 8.54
